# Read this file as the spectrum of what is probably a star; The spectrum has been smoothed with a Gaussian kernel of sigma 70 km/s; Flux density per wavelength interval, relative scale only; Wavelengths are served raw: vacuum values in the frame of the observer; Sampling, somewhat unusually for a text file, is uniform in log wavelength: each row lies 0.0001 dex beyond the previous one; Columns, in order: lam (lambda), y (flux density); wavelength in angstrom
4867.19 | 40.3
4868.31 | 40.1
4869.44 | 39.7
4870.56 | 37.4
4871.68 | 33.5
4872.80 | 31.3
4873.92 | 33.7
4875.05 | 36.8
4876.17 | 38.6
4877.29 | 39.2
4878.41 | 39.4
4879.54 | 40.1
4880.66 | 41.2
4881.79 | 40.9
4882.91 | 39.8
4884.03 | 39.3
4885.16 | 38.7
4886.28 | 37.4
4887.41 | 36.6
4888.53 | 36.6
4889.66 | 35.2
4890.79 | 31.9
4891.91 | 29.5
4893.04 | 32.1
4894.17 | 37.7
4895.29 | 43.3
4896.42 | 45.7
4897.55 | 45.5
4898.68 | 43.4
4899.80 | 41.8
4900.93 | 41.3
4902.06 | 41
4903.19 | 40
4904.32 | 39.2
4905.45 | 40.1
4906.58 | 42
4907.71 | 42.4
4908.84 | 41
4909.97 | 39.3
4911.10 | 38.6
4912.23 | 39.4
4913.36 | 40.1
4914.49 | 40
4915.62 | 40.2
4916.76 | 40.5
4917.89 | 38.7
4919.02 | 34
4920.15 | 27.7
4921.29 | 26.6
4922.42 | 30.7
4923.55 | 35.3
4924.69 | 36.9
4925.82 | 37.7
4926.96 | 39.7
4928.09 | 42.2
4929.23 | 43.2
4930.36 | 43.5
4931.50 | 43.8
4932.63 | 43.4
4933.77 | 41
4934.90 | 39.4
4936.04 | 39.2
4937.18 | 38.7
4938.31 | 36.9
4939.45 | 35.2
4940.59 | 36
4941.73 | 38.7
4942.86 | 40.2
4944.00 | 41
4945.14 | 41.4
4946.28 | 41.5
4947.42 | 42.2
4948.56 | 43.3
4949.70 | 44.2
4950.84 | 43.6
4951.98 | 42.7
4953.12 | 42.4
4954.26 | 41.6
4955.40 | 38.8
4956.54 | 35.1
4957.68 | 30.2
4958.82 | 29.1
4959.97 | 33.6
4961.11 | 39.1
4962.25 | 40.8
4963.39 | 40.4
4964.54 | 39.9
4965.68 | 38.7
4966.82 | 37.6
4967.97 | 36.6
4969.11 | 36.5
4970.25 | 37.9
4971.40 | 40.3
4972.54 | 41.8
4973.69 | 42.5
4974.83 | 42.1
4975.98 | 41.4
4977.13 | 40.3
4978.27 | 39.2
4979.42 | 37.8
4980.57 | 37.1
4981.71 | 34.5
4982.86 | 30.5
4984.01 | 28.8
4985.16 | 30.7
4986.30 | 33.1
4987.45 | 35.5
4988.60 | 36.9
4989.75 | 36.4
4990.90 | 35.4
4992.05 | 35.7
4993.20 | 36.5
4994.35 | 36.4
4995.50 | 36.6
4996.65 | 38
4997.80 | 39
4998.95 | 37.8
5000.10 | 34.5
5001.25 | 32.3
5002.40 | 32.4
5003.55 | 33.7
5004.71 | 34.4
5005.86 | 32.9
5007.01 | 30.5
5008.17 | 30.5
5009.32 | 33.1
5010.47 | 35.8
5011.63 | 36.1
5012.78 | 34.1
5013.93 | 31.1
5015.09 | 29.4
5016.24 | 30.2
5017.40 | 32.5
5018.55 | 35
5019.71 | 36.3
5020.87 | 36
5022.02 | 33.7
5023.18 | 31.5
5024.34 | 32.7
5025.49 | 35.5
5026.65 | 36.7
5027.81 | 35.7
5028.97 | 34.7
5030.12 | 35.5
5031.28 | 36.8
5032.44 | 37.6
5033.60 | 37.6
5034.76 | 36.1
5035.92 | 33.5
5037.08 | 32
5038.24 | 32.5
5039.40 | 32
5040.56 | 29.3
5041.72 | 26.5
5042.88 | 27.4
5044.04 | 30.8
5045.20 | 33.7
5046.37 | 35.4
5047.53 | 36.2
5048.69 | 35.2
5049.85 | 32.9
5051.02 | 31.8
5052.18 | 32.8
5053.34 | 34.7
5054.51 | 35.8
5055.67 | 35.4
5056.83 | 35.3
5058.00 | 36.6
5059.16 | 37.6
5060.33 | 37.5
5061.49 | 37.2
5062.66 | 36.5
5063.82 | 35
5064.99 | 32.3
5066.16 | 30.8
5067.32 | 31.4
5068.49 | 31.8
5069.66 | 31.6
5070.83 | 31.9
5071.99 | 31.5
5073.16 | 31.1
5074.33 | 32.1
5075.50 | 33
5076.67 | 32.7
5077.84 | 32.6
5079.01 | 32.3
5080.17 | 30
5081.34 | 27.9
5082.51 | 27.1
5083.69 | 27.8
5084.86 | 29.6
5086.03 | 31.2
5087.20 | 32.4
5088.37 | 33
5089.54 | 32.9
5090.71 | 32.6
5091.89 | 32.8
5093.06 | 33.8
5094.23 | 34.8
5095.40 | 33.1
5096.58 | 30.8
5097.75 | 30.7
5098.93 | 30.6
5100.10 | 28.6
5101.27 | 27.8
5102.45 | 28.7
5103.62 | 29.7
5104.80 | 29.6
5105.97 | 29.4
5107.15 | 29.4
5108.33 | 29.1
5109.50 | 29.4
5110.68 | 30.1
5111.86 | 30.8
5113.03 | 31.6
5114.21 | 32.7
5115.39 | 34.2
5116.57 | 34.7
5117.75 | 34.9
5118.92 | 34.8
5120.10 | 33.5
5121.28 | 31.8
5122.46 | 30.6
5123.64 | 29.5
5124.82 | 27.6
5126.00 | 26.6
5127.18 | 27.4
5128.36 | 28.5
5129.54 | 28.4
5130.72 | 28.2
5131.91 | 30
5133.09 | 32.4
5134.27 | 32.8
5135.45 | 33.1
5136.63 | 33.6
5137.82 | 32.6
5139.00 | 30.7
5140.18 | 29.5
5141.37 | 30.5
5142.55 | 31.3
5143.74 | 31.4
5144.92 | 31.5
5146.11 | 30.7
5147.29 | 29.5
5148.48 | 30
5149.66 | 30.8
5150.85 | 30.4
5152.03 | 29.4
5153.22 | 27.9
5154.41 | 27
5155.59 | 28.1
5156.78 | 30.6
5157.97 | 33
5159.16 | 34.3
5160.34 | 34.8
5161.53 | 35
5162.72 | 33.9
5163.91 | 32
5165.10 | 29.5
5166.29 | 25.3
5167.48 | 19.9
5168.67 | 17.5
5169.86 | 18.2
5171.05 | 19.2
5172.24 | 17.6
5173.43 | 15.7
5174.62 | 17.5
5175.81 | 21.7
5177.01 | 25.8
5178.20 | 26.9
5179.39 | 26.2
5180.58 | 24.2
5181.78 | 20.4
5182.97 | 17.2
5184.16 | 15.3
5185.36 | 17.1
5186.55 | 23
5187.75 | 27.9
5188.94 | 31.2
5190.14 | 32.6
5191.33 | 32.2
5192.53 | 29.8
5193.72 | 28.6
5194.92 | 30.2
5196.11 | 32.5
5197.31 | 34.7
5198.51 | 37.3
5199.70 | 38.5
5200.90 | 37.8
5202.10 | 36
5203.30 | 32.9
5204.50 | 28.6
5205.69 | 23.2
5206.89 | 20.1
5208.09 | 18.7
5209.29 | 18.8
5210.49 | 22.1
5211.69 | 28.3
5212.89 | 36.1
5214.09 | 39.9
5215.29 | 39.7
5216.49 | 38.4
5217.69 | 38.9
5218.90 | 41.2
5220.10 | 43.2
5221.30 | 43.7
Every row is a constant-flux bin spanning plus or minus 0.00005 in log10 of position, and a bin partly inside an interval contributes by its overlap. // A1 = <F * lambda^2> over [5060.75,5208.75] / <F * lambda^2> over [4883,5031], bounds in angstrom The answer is 0.9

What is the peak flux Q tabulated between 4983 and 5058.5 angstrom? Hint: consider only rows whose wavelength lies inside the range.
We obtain 39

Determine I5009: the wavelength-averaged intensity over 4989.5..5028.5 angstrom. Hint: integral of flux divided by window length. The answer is 34.3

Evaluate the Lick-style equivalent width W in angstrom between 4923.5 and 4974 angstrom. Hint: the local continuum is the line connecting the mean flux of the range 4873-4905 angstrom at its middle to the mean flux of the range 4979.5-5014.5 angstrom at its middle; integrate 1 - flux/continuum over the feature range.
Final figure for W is -4.3 angstrom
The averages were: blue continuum 38.7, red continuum 34.4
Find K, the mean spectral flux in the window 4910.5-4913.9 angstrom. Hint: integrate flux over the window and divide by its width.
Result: 39.4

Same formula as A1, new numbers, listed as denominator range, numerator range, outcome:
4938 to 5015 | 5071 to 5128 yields 0.88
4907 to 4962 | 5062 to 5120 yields 0.87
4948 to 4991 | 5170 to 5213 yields 0.75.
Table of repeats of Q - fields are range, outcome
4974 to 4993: 42.1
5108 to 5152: 34.9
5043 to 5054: 36.2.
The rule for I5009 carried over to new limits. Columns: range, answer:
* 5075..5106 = 31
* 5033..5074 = 33.4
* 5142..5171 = 29.1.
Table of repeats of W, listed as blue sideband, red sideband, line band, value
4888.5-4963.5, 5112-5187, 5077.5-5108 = 0.1 angstrom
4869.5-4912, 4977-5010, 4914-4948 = -1.2 angstrom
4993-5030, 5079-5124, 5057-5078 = -0.8 angstrom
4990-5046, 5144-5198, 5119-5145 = -1.8 angstrom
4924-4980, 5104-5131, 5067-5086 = 1.1 angstrom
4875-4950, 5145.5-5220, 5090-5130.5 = 0.5 angstrom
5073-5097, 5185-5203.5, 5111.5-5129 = 0.2 angstrom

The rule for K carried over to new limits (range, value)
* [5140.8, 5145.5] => 31.2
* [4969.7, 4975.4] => 40.9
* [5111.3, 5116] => 32.3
